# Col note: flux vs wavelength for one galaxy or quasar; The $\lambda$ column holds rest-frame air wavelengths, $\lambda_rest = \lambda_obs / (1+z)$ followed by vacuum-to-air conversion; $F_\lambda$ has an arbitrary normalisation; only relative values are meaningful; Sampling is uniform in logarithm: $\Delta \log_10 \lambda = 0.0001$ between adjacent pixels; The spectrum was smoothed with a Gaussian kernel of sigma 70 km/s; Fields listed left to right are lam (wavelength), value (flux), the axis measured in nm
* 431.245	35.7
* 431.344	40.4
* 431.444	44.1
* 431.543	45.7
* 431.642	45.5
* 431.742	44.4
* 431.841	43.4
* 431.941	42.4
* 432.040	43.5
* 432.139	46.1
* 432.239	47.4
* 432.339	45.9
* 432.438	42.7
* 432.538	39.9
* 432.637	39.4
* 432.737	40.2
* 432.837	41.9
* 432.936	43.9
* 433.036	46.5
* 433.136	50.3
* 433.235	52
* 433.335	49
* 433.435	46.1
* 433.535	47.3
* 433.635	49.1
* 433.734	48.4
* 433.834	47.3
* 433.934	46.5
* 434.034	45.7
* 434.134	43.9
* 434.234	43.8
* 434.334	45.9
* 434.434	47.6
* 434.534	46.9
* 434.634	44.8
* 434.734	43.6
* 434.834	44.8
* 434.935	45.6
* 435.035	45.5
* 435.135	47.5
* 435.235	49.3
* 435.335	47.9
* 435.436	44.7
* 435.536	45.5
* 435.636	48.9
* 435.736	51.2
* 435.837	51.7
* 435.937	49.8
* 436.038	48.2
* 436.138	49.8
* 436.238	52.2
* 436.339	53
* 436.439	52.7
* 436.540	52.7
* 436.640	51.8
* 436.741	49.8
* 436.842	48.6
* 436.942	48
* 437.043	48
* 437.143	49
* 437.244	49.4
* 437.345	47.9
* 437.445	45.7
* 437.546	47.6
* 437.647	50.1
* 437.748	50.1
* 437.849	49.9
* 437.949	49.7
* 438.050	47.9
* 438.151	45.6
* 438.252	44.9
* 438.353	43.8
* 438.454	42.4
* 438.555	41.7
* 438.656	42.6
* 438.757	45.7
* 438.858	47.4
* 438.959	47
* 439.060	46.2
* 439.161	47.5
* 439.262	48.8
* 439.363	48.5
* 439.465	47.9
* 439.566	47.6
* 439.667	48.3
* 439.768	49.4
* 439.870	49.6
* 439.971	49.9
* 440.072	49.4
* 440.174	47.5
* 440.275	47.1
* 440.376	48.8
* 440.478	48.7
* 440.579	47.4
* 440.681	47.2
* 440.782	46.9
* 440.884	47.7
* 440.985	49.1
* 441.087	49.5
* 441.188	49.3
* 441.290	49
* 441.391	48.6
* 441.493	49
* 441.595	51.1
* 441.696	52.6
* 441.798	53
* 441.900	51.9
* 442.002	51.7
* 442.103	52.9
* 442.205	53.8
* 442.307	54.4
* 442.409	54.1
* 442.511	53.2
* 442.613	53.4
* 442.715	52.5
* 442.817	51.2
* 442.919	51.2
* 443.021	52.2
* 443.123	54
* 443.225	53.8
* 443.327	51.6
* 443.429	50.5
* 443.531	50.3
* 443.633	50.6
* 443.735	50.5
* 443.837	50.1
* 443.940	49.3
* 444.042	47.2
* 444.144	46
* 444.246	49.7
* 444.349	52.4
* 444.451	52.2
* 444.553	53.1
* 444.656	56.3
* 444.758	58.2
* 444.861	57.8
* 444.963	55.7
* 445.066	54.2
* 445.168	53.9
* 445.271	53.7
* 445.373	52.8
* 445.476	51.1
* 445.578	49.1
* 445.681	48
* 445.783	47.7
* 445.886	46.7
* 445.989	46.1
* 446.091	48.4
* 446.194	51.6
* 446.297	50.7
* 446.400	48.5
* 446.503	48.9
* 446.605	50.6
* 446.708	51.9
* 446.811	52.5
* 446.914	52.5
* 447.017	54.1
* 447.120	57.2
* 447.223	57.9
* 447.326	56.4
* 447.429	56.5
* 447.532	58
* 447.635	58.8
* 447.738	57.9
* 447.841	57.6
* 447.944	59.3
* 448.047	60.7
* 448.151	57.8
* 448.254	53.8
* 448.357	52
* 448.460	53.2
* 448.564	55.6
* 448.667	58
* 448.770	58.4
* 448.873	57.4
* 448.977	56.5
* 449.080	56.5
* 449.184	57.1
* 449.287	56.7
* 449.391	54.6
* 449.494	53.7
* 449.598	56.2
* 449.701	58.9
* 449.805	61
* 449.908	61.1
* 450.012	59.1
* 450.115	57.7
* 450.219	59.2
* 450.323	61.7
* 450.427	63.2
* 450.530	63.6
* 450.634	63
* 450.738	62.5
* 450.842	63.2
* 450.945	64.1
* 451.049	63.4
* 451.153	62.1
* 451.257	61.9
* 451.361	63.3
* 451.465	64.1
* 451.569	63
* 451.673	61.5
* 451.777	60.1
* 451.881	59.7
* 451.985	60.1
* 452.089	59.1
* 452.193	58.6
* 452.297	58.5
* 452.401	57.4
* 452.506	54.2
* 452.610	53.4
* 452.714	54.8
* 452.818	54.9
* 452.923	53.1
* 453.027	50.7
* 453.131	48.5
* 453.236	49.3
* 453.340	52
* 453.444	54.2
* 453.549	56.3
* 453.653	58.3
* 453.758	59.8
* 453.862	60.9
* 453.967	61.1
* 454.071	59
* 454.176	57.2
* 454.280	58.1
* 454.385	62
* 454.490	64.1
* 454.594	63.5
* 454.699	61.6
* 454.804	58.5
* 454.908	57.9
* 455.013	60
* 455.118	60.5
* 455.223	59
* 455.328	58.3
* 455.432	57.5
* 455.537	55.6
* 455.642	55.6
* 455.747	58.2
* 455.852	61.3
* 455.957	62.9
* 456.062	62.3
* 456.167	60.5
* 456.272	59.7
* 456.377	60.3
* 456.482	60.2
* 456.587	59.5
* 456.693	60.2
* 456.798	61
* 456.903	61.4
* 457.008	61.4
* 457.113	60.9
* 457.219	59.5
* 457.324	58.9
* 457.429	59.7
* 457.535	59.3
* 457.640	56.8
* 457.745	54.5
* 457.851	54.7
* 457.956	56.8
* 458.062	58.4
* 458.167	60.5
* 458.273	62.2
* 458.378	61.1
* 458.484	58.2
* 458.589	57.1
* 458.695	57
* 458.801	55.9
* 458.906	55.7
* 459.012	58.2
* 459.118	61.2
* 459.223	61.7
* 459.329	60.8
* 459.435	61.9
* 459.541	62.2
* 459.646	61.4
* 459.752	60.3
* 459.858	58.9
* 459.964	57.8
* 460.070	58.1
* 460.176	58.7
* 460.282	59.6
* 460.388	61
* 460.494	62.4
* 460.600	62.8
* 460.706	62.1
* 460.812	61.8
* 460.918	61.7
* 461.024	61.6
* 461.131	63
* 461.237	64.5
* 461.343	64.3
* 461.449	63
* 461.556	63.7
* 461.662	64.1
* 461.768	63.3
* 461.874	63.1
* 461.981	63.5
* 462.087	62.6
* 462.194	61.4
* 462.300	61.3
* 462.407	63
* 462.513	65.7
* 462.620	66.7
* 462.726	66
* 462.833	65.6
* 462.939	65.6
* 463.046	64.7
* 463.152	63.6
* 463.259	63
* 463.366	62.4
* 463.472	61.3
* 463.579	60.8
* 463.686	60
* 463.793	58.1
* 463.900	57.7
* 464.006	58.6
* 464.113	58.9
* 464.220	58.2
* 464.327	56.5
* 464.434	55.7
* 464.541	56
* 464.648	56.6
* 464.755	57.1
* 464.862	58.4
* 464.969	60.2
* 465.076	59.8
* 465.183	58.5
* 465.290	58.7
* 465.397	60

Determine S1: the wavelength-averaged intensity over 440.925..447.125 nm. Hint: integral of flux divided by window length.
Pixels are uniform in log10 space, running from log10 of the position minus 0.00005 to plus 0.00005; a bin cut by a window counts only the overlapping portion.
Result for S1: 51.5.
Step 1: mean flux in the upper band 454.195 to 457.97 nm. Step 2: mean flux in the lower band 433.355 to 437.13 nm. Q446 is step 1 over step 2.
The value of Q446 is 1.24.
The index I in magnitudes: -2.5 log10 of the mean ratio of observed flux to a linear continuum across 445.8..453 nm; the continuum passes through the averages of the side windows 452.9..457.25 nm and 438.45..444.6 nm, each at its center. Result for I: -0.04 mag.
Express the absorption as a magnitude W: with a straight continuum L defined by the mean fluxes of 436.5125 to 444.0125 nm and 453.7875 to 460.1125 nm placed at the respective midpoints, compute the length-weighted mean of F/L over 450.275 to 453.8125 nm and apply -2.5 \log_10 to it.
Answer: -0.04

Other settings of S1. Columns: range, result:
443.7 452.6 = 56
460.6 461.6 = 62.8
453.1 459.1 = 58.7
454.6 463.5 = 60.7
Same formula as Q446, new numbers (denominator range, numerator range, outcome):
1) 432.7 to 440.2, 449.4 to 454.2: 1.23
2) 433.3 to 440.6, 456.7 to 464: 1.28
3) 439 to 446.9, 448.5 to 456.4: 1.16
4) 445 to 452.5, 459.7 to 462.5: 1.09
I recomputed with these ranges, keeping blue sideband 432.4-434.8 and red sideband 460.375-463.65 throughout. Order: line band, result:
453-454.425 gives 0.03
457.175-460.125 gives 0.04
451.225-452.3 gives -0.08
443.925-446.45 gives 0.03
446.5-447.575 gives -0.01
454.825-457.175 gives 0.00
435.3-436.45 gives -0.06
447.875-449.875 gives -0.03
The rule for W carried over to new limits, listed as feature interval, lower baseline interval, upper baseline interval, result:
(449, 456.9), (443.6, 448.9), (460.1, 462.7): -0.029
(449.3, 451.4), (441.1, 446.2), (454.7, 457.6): -0.087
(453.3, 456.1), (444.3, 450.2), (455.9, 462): -0.015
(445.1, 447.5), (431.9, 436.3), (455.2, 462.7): 0.034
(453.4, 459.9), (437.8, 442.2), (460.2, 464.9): -0.024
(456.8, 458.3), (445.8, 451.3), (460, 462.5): 0.030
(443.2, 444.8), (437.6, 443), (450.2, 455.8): 0.012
